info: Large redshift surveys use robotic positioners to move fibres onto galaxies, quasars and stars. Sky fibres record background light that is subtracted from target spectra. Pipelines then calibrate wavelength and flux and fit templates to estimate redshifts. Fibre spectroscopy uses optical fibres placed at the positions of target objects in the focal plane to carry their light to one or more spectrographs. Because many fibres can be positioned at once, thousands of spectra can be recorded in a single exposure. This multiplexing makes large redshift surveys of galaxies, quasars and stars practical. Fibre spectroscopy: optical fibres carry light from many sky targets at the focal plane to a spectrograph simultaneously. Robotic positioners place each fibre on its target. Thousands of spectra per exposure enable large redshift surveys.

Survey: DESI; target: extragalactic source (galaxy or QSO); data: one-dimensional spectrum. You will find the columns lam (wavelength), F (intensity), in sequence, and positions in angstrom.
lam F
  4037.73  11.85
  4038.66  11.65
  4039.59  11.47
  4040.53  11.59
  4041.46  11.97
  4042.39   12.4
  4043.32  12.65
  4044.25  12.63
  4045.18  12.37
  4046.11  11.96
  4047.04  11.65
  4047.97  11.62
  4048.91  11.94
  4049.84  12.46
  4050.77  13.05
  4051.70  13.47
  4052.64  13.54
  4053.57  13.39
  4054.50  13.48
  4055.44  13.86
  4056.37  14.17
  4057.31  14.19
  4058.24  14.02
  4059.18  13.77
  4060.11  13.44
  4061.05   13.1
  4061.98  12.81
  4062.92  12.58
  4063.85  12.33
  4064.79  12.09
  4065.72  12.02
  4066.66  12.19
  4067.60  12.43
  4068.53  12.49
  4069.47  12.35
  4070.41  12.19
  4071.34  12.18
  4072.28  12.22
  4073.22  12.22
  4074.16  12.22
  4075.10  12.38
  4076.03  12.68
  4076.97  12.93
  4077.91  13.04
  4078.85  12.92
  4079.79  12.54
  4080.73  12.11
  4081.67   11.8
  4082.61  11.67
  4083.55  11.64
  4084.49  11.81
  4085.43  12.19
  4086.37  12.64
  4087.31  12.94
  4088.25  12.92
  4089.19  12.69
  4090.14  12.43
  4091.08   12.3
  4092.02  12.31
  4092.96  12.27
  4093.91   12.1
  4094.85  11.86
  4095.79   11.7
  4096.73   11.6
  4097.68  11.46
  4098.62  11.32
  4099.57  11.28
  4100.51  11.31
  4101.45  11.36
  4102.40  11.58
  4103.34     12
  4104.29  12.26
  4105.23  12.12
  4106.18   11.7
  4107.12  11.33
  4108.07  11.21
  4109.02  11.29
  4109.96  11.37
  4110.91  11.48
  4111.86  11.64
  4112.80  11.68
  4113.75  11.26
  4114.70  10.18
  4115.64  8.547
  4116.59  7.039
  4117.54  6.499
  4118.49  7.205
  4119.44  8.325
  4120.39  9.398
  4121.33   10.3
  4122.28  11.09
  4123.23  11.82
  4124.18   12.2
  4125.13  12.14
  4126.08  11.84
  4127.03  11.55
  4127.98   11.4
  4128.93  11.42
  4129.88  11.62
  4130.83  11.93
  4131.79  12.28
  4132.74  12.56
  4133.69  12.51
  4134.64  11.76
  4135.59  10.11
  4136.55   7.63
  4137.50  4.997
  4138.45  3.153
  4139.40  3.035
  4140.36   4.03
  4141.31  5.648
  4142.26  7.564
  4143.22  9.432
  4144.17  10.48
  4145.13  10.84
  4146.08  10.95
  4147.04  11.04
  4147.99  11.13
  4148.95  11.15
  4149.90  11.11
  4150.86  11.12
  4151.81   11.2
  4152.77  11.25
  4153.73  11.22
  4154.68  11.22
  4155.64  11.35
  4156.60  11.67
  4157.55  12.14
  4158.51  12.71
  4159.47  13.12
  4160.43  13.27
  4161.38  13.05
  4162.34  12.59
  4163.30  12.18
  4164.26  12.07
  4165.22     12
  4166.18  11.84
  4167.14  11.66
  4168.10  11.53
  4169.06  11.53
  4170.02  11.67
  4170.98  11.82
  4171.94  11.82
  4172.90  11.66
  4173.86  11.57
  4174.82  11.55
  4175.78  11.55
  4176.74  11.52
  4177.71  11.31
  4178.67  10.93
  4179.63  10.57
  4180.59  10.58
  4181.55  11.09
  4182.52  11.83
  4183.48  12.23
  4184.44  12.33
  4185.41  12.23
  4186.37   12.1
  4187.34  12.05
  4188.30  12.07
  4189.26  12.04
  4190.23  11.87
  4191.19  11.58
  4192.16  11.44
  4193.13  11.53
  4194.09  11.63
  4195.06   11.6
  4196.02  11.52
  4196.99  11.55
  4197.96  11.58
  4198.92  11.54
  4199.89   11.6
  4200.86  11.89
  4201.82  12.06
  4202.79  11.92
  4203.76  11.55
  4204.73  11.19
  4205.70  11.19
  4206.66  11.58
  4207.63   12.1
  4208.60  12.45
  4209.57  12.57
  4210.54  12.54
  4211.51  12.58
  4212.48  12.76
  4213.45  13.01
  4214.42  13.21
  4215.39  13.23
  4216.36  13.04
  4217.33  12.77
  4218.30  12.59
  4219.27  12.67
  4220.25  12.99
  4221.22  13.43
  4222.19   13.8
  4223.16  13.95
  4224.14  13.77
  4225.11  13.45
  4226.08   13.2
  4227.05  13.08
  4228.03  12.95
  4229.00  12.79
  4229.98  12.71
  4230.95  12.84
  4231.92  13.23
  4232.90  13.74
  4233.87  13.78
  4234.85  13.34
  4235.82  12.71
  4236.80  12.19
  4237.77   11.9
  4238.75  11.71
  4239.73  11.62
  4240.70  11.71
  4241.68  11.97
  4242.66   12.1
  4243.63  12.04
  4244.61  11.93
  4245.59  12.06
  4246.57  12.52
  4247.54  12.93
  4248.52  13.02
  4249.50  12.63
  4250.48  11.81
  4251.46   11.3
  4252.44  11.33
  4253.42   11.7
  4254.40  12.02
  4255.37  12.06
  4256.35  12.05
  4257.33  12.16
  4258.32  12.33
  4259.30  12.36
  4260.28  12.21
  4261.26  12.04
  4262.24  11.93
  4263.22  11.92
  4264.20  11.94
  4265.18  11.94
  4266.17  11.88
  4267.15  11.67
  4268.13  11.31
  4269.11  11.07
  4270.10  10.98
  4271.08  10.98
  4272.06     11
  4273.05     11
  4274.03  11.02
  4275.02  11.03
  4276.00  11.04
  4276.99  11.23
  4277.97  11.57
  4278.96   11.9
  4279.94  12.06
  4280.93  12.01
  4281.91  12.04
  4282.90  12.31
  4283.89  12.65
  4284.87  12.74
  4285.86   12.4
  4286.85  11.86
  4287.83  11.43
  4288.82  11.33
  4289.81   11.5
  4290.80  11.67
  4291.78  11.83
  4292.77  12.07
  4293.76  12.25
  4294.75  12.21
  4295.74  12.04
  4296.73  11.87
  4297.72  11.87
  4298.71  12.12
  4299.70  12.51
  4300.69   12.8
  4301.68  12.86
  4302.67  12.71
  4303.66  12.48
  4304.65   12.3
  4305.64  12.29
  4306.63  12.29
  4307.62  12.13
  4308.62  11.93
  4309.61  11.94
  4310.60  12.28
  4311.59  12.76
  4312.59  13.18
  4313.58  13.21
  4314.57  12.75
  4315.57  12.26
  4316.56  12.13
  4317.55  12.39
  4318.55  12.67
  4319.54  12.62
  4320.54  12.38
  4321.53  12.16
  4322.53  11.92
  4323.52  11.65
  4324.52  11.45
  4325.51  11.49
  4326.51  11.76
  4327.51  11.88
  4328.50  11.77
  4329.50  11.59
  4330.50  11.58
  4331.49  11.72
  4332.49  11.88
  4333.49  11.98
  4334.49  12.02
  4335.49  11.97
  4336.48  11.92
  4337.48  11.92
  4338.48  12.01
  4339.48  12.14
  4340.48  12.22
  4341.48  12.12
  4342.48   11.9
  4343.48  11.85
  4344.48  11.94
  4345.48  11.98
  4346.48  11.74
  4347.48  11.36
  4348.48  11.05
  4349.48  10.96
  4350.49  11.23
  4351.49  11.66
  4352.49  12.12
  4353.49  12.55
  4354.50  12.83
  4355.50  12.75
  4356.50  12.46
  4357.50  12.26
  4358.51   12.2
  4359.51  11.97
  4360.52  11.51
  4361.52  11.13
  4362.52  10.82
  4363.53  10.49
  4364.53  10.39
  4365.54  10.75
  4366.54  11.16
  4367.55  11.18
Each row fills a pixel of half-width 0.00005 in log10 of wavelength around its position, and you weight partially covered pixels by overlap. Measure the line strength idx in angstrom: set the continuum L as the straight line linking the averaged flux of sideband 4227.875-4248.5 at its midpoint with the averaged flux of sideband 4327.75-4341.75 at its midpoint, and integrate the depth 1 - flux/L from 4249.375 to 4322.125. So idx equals 1.3 angstrom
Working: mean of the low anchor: 12.5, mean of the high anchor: 11.9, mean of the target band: 12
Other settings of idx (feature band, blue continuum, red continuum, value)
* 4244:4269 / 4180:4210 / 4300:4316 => 0.3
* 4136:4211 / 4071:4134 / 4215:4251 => 7.0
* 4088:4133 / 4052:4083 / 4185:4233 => 5.1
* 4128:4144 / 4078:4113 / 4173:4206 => 4.0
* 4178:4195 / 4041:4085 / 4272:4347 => 0.9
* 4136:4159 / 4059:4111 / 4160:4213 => 4.8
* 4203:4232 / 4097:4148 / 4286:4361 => -4.4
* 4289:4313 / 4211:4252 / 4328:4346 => -0.1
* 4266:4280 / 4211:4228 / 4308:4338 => 1.5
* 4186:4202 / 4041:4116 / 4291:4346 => 0.6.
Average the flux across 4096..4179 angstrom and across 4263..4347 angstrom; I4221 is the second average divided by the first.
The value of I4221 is 1.11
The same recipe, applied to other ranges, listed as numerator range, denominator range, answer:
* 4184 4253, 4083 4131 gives 1.10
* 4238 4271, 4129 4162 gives 1.16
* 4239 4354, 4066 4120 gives 1.03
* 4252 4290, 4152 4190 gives 0.99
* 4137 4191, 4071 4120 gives 0.95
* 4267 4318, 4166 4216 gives 1.01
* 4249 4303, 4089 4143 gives 1.14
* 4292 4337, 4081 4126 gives 1.08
